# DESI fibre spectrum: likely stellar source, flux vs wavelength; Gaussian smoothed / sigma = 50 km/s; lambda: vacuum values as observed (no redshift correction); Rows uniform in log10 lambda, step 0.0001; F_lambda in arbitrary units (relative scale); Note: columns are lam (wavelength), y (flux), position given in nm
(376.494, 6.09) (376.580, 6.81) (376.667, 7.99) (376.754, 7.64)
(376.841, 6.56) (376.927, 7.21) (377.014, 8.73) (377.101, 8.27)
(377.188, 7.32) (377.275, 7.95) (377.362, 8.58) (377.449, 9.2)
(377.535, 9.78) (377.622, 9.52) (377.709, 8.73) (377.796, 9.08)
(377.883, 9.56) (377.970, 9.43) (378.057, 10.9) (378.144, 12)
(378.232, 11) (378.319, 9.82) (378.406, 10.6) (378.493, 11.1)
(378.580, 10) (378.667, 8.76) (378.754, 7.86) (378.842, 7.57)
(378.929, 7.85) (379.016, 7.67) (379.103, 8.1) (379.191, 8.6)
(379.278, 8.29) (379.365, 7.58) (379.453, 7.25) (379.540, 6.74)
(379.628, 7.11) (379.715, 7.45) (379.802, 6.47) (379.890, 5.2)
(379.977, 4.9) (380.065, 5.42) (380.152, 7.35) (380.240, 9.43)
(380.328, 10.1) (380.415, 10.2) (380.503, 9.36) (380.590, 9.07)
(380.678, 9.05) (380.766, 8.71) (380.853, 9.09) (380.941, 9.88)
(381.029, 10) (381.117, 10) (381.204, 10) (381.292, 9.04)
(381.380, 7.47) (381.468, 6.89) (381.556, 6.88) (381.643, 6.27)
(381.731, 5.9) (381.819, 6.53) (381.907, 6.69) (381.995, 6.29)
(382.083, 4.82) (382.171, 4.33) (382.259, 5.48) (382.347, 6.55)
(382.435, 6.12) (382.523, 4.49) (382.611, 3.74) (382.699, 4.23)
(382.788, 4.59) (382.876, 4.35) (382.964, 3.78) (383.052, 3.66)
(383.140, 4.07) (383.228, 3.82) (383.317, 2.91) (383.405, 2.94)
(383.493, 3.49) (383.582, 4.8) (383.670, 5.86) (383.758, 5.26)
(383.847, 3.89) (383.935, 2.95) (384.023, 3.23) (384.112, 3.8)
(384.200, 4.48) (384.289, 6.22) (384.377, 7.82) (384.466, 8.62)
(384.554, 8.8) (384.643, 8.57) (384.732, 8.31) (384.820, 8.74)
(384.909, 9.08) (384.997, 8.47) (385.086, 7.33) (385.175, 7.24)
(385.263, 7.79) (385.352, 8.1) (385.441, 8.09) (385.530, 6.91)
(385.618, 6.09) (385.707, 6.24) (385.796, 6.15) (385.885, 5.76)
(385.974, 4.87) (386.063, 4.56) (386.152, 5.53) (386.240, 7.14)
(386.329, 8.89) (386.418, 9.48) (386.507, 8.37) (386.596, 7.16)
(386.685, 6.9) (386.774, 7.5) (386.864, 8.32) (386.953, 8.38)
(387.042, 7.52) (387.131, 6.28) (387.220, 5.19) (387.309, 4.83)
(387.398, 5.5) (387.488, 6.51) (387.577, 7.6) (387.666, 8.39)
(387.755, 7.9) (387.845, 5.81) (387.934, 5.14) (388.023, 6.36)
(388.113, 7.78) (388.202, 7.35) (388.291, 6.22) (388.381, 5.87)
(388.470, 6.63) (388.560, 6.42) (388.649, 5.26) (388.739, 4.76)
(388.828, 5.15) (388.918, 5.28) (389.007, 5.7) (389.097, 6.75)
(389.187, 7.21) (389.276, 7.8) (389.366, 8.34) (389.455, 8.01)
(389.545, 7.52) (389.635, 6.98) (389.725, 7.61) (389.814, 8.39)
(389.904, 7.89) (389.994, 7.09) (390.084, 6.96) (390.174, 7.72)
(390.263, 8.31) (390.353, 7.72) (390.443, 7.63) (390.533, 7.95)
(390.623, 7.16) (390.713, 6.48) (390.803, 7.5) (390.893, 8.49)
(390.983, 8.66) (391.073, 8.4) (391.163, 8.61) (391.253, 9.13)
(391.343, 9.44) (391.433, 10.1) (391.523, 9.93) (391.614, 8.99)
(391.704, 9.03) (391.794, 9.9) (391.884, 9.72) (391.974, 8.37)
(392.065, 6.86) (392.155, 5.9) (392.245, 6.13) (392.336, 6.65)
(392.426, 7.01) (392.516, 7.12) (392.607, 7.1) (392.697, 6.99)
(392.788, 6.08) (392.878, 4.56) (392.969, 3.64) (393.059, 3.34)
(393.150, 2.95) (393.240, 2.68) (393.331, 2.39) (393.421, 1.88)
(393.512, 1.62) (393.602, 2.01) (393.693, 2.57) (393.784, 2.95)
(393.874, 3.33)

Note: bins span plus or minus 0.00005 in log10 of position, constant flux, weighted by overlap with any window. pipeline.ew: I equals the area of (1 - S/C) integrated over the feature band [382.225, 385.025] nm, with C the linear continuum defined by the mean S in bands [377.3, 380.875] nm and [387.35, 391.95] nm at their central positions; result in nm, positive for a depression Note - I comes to 0.94 nm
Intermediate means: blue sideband 8.64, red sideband 7.48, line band 5.4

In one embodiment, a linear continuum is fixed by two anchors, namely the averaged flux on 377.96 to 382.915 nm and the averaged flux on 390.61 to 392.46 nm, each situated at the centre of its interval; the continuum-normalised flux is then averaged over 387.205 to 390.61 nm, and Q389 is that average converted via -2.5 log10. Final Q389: 0.185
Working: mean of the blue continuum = 7.72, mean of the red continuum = 8.24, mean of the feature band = 6.85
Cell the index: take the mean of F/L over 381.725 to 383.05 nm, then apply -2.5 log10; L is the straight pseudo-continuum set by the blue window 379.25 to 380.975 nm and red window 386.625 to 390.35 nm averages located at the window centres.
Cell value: 0.43 mag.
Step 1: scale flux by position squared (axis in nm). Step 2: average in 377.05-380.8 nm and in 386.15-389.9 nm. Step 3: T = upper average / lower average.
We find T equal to 0.8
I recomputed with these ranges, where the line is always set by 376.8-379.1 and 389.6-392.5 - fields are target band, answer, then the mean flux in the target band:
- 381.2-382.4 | 0.30 nm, 6.54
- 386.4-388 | 0.25 nm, 6.99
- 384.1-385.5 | 0.14 nm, 7.67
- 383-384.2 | 0.65 nm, 3.92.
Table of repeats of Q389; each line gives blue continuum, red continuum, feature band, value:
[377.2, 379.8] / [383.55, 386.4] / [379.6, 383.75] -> 0.21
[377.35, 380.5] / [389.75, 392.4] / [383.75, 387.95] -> 0.22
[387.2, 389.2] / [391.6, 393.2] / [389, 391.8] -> -0.24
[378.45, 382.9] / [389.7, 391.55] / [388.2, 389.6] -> 0.23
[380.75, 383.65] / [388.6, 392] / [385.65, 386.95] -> -0.01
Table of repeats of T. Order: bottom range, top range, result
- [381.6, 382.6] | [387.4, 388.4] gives 1.22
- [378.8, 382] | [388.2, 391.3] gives 0.96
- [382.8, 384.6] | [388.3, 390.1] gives 1.47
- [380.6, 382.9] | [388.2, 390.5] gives 1.05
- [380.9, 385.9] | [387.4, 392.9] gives 1.23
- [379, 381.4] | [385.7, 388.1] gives 0.85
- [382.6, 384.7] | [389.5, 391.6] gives 1.72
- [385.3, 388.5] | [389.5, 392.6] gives 1.19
